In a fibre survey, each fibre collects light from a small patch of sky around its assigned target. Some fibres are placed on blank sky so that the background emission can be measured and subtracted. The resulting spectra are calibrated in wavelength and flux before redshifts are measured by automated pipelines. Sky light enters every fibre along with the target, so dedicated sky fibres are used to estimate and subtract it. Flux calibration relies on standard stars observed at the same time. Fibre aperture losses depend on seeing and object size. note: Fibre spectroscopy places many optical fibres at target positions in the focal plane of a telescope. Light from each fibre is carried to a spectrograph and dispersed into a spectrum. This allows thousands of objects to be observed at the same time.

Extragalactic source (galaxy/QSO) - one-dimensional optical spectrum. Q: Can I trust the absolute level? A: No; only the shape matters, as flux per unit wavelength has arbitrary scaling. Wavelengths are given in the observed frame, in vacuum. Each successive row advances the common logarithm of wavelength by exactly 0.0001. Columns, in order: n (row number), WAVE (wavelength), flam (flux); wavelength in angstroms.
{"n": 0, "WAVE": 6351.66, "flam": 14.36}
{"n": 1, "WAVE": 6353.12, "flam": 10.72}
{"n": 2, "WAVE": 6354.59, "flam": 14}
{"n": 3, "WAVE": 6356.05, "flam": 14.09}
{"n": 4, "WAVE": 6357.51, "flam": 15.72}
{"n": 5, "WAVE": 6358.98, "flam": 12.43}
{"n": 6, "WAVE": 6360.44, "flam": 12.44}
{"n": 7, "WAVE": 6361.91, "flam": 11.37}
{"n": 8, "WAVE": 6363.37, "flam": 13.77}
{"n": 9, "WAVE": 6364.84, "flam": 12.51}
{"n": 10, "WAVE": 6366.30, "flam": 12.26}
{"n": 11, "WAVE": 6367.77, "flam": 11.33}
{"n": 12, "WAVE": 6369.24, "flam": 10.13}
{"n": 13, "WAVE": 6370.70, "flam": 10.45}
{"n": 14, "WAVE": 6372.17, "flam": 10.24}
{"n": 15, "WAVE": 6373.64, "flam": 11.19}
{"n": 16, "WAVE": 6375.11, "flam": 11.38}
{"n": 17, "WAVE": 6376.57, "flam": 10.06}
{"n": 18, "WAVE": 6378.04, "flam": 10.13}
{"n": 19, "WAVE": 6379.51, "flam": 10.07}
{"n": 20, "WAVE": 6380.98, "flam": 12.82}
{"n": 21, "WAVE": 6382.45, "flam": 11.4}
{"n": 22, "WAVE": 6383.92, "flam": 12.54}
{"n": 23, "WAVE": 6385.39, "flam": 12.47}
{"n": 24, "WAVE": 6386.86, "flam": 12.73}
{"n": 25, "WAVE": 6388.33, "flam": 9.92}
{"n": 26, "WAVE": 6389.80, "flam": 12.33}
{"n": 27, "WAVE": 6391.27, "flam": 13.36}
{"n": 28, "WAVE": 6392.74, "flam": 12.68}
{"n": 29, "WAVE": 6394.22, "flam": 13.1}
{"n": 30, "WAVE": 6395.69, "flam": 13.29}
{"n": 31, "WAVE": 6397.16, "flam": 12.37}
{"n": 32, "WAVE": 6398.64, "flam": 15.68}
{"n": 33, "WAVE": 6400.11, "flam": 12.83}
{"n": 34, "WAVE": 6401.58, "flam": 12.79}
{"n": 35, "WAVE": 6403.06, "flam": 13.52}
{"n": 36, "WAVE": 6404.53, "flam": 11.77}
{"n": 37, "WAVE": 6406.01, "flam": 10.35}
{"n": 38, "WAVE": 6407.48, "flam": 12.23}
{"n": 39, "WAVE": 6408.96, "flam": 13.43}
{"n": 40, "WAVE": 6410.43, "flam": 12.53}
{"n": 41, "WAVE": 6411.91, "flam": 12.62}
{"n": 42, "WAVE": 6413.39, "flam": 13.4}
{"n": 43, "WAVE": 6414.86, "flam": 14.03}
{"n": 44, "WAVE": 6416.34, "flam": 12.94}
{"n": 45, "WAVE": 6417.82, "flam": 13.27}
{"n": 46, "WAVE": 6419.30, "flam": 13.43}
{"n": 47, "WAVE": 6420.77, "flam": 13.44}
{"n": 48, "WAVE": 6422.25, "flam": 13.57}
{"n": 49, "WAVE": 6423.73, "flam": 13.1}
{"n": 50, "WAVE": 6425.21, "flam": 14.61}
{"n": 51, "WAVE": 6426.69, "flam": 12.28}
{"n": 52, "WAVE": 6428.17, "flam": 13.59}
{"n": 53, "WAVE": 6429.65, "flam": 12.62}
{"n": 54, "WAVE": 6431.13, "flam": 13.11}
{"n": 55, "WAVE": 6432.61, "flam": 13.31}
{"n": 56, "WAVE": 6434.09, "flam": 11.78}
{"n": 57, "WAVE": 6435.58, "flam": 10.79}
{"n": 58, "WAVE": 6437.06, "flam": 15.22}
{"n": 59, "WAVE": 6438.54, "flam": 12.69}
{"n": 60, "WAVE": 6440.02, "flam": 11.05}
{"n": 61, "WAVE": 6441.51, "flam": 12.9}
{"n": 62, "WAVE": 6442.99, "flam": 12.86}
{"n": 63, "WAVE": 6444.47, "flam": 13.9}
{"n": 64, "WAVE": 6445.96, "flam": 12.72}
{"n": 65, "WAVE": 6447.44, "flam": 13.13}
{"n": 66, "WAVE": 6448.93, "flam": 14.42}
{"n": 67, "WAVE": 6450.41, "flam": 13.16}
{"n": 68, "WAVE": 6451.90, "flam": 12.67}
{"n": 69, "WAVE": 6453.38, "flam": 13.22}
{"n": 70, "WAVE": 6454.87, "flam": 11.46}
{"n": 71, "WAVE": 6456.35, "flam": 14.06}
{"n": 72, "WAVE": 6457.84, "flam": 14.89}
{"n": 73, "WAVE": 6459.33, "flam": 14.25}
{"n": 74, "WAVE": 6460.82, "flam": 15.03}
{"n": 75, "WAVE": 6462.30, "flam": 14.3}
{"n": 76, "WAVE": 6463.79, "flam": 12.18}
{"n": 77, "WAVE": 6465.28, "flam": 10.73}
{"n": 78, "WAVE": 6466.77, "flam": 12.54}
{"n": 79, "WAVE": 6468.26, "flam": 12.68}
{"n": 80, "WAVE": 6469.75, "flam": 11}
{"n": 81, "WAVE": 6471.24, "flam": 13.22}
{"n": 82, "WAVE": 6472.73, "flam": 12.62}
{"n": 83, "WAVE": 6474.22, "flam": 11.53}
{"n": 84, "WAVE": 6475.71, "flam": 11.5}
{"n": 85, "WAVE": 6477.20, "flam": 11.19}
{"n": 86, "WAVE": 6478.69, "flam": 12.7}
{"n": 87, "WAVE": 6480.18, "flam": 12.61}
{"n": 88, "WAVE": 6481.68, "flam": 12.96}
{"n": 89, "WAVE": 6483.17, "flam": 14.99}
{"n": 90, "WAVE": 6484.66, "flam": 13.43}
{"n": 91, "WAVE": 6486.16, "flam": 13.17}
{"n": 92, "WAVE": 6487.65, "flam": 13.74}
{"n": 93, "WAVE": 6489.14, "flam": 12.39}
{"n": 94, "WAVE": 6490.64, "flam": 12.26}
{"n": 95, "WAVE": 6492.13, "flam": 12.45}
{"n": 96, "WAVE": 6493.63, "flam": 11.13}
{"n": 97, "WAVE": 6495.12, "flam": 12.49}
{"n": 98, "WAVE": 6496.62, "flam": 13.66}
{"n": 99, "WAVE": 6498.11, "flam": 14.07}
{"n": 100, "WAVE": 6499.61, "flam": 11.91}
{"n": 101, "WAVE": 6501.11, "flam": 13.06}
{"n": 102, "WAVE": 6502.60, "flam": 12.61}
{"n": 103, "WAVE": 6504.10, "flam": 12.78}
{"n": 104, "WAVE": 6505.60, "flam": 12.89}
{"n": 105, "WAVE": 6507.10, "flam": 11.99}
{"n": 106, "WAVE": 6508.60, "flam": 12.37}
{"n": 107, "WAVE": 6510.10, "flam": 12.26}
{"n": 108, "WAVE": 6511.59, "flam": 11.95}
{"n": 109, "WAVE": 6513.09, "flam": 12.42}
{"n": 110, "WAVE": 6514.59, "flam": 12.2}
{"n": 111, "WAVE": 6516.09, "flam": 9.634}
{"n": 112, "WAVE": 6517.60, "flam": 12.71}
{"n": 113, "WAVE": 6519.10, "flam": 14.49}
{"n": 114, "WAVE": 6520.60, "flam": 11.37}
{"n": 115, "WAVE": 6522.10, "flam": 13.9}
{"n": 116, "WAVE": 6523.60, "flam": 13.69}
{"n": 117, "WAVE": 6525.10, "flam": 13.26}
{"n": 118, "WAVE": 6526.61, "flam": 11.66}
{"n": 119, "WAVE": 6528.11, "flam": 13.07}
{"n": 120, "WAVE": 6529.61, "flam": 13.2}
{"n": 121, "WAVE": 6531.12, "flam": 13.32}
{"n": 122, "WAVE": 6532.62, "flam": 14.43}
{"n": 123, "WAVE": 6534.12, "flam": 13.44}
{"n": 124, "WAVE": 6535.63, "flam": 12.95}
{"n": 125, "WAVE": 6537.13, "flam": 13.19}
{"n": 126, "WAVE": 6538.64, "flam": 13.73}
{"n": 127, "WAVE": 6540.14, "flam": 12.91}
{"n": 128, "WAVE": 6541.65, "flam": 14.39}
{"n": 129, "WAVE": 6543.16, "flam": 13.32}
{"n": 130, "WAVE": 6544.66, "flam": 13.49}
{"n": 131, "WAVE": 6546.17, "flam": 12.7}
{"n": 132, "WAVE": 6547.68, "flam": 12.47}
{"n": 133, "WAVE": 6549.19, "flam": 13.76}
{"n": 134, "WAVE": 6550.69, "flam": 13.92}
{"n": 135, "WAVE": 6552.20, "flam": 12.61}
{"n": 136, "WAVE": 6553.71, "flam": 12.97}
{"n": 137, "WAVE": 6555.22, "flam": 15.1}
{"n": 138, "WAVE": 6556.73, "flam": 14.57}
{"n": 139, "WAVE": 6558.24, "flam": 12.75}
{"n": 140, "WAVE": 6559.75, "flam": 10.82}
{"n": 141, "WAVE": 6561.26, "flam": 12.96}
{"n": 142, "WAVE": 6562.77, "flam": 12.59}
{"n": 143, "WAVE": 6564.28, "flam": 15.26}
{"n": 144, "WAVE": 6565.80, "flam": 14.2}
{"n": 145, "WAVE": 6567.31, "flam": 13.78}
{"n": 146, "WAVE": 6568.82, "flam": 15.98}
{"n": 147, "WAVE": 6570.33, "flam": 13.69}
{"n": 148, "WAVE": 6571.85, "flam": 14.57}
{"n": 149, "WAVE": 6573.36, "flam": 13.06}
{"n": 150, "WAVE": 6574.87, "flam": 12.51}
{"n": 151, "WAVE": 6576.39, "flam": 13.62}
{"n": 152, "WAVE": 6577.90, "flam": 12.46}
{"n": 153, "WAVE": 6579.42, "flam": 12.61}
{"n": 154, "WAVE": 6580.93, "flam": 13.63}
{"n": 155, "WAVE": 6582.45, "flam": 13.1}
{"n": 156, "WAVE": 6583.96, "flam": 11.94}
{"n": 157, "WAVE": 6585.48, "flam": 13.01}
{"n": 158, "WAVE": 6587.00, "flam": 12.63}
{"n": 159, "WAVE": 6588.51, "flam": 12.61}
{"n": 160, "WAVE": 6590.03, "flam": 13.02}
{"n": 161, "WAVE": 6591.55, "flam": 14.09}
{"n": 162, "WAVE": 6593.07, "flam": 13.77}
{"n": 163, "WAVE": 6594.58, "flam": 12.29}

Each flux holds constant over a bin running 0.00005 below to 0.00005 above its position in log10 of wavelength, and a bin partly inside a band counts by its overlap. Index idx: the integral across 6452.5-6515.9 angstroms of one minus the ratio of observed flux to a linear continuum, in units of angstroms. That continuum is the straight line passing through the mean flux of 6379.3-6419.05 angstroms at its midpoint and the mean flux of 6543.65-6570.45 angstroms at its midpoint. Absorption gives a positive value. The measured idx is 2.0 angstroms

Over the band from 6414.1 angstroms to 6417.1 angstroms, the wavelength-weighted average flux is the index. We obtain 13.5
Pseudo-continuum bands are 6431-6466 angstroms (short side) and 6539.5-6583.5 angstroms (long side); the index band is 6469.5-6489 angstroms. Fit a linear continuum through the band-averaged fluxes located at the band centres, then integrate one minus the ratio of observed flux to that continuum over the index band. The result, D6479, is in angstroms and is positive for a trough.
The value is 0.70 angstroms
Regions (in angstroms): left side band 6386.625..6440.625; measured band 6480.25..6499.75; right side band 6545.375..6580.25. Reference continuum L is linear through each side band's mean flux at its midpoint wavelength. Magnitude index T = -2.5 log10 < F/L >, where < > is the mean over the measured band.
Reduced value 0.01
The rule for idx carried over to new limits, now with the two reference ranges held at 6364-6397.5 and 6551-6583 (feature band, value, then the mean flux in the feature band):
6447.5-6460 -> -1.1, 13.5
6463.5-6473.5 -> 0.3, 12.1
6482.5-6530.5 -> 0.6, 12.7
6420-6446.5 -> -1.7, 13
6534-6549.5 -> -0.1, 13.3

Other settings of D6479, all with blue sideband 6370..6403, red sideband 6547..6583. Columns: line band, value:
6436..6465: -1.8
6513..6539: 0.4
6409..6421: -0.9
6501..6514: 0.5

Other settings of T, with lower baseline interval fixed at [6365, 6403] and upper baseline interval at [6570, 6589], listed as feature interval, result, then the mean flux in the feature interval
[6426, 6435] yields -0.05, 12.7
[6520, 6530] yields -0.01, 12.9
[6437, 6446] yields -0.06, 12.9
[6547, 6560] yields -0.04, 13.3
